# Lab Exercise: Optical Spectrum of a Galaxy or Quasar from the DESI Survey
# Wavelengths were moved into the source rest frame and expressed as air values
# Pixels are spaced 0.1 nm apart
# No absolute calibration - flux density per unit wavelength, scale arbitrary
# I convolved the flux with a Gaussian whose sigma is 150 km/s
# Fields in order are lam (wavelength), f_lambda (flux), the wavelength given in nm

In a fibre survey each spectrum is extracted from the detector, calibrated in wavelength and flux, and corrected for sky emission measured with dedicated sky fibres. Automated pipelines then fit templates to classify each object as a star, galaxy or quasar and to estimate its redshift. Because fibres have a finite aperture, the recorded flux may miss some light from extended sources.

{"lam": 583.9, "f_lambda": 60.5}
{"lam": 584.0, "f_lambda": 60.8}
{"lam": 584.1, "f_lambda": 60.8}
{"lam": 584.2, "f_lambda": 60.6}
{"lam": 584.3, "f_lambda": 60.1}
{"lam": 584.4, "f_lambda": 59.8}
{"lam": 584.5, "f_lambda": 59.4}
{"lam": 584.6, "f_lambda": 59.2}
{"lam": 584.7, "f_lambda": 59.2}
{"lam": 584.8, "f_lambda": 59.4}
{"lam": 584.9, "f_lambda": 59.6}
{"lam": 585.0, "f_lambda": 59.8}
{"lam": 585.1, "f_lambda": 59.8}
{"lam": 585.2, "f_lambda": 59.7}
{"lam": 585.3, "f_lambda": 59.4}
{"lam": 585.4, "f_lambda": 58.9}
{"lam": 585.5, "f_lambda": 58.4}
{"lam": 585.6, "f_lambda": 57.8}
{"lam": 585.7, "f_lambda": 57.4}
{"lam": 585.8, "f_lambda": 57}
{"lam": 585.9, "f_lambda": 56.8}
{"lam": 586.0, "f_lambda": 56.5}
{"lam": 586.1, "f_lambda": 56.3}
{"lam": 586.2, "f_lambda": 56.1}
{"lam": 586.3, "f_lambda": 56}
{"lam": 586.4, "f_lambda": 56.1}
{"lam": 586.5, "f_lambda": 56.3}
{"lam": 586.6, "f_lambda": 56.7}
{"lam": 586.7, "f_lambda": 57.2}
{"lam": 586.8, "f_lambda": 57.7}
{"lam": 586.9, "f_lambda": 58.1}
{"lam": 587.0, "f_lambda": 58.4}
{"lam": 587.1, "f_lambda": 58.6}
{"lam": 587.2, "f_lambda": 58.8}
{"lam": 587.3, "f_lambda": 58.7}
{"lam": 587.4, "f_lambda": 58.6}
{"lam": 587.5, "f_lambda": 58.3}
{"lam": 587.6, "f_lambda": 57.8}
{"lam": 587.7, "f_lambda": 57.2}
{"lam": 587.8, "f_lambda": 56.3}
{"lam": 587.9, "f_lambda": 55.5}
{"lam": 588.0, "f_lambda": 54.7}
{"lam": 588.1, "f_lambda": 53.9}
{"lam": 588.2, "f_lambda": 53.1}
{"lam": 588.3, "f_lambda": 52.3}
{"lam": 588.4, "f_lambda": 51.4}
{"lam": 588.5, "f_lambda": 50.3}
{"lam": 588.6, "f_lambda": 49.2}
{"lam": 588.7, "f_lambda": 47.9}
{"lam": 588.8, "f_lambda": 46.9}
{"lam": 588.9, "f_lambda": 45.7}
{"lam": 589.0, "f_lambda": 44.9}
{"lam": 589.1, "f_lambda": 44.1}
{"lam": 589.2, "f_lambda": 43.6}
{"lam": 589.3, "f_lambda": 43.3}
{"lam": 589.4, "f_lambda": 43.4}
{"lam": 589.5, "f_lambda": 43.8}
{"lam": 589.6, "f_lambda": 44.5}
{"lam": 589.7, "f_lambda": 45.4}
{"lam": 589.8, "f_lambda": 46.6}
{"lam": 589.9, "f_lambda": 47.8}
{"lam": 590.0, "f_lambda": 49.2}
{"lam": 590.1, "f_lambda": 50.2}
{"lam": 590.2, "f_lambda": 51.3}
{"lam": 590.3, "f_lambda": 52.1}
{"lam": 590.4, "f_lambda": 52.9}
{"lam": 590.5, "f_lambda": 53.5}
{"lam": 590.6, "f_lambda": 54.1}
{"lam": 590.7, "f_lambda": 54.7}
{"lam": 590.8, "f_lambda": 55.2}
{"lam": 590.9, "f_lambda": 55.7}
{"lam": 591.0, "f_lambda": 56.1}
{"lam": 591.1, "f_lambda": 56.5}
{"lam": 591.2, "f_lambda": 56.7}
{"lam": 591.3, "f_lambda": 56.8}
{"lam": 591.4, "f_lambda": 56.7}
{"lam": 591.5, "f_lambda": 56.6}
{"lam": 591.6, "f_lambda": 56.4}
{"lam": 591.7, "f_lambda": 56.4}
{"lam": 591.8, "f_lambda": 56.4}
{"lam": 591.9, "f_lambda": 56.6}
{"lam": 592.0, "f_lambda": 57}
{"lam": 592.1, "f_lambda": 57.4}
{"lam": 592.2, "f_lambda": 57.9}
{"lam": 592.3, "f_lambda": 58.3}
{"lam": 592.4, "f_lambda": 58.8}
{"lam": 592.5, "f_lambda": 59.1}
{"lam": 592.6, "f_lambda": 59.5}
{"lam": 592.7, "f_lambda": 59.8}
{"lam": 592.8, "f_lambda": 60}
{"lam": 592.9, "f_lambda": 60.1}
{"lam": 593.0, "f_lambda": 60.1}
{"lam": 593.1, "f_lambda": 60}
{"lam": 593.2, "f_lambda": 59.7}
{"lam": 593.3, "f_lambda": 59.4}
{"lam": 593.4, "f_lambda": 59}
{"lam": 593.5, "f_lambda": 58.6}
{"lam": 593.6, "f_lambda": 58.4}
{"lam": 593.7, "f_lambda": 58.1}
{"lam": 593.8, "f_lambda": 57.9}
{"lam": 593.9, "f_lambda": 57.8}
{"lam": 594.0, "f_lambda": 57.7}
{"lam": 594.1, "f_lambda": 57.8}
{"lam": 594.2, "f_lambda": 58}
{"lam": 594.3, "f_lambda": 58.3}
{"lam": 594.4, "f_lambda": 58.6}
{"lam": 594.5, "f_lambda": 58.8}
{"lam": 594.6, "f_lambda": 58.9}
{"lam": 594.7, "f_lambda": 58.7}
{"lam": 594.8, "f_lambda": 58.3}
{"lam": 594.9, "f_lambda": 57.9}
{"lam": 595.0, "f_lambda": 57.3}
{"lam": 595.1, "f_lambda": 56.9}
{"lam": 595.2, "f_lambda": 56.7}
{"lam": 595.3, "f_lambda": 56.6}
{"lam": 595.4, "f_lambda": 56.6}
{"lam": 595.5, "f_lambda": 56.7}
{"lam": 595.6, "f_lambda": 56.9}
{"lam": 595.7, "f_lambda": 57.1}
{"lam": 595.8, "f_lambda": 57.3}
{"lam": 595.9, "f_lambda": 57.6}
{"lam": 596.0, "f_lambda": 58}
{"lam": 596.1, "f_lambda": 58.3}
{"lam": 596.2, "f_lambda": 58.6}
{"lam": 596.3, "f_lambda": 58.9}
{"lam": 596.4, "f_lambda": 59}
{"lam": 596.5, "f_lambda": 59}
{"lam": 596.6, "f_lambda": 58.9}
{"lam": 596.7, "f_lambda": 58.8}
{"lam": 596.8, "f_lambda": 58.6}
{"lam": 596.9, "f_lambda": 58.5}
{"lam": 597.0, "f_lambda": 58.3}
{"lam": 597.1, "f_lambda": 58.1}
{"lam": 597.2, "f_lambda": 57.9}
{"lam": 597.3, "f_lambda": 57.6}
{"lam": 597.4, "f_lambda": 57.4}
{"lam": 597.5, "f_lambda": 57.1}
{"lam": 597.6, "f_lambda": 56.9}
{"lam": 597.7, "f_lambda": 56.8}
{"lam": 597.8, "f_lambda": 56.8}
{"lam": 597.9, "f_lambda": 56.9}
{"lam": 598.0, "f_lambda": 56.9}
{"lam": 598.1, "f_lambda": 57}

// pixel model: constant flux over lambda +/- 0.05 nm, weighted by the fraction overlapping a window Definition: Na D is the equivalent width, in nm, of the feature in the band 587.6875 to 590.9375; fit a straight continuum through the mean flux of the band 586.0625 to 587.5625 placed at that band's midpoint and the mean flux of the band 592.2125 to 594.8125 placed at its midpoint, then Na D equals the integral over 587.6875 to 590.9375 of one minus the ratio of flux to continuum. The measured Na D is 0.452 nm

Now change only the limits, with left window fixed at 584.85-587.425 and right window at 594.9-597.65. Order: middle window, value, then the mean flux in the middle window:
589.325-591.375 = 0.23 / 51.3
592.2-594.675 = -0.04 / 58.8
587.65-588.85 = 0.11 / 52.4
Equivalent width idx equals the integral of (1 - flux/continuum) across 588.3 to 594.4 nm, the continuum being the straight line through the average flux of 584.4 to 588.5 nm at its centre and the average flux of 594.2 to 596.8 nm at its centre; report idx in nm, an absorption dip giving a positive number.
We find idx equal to 0.38 nm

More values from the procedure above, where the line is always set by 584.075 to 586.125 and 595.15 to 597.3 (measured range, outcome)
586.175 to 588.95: 0.177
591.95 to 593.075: -0.014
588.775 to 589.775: 0.238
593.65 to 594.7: -0.002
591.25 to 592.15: 0.025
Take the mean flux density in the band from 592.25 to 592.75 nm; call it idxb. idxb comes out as 59.1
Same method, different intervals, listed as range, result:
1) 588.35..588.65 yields 50.3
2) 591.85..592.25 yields 57.2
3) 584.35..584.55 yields 59.6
